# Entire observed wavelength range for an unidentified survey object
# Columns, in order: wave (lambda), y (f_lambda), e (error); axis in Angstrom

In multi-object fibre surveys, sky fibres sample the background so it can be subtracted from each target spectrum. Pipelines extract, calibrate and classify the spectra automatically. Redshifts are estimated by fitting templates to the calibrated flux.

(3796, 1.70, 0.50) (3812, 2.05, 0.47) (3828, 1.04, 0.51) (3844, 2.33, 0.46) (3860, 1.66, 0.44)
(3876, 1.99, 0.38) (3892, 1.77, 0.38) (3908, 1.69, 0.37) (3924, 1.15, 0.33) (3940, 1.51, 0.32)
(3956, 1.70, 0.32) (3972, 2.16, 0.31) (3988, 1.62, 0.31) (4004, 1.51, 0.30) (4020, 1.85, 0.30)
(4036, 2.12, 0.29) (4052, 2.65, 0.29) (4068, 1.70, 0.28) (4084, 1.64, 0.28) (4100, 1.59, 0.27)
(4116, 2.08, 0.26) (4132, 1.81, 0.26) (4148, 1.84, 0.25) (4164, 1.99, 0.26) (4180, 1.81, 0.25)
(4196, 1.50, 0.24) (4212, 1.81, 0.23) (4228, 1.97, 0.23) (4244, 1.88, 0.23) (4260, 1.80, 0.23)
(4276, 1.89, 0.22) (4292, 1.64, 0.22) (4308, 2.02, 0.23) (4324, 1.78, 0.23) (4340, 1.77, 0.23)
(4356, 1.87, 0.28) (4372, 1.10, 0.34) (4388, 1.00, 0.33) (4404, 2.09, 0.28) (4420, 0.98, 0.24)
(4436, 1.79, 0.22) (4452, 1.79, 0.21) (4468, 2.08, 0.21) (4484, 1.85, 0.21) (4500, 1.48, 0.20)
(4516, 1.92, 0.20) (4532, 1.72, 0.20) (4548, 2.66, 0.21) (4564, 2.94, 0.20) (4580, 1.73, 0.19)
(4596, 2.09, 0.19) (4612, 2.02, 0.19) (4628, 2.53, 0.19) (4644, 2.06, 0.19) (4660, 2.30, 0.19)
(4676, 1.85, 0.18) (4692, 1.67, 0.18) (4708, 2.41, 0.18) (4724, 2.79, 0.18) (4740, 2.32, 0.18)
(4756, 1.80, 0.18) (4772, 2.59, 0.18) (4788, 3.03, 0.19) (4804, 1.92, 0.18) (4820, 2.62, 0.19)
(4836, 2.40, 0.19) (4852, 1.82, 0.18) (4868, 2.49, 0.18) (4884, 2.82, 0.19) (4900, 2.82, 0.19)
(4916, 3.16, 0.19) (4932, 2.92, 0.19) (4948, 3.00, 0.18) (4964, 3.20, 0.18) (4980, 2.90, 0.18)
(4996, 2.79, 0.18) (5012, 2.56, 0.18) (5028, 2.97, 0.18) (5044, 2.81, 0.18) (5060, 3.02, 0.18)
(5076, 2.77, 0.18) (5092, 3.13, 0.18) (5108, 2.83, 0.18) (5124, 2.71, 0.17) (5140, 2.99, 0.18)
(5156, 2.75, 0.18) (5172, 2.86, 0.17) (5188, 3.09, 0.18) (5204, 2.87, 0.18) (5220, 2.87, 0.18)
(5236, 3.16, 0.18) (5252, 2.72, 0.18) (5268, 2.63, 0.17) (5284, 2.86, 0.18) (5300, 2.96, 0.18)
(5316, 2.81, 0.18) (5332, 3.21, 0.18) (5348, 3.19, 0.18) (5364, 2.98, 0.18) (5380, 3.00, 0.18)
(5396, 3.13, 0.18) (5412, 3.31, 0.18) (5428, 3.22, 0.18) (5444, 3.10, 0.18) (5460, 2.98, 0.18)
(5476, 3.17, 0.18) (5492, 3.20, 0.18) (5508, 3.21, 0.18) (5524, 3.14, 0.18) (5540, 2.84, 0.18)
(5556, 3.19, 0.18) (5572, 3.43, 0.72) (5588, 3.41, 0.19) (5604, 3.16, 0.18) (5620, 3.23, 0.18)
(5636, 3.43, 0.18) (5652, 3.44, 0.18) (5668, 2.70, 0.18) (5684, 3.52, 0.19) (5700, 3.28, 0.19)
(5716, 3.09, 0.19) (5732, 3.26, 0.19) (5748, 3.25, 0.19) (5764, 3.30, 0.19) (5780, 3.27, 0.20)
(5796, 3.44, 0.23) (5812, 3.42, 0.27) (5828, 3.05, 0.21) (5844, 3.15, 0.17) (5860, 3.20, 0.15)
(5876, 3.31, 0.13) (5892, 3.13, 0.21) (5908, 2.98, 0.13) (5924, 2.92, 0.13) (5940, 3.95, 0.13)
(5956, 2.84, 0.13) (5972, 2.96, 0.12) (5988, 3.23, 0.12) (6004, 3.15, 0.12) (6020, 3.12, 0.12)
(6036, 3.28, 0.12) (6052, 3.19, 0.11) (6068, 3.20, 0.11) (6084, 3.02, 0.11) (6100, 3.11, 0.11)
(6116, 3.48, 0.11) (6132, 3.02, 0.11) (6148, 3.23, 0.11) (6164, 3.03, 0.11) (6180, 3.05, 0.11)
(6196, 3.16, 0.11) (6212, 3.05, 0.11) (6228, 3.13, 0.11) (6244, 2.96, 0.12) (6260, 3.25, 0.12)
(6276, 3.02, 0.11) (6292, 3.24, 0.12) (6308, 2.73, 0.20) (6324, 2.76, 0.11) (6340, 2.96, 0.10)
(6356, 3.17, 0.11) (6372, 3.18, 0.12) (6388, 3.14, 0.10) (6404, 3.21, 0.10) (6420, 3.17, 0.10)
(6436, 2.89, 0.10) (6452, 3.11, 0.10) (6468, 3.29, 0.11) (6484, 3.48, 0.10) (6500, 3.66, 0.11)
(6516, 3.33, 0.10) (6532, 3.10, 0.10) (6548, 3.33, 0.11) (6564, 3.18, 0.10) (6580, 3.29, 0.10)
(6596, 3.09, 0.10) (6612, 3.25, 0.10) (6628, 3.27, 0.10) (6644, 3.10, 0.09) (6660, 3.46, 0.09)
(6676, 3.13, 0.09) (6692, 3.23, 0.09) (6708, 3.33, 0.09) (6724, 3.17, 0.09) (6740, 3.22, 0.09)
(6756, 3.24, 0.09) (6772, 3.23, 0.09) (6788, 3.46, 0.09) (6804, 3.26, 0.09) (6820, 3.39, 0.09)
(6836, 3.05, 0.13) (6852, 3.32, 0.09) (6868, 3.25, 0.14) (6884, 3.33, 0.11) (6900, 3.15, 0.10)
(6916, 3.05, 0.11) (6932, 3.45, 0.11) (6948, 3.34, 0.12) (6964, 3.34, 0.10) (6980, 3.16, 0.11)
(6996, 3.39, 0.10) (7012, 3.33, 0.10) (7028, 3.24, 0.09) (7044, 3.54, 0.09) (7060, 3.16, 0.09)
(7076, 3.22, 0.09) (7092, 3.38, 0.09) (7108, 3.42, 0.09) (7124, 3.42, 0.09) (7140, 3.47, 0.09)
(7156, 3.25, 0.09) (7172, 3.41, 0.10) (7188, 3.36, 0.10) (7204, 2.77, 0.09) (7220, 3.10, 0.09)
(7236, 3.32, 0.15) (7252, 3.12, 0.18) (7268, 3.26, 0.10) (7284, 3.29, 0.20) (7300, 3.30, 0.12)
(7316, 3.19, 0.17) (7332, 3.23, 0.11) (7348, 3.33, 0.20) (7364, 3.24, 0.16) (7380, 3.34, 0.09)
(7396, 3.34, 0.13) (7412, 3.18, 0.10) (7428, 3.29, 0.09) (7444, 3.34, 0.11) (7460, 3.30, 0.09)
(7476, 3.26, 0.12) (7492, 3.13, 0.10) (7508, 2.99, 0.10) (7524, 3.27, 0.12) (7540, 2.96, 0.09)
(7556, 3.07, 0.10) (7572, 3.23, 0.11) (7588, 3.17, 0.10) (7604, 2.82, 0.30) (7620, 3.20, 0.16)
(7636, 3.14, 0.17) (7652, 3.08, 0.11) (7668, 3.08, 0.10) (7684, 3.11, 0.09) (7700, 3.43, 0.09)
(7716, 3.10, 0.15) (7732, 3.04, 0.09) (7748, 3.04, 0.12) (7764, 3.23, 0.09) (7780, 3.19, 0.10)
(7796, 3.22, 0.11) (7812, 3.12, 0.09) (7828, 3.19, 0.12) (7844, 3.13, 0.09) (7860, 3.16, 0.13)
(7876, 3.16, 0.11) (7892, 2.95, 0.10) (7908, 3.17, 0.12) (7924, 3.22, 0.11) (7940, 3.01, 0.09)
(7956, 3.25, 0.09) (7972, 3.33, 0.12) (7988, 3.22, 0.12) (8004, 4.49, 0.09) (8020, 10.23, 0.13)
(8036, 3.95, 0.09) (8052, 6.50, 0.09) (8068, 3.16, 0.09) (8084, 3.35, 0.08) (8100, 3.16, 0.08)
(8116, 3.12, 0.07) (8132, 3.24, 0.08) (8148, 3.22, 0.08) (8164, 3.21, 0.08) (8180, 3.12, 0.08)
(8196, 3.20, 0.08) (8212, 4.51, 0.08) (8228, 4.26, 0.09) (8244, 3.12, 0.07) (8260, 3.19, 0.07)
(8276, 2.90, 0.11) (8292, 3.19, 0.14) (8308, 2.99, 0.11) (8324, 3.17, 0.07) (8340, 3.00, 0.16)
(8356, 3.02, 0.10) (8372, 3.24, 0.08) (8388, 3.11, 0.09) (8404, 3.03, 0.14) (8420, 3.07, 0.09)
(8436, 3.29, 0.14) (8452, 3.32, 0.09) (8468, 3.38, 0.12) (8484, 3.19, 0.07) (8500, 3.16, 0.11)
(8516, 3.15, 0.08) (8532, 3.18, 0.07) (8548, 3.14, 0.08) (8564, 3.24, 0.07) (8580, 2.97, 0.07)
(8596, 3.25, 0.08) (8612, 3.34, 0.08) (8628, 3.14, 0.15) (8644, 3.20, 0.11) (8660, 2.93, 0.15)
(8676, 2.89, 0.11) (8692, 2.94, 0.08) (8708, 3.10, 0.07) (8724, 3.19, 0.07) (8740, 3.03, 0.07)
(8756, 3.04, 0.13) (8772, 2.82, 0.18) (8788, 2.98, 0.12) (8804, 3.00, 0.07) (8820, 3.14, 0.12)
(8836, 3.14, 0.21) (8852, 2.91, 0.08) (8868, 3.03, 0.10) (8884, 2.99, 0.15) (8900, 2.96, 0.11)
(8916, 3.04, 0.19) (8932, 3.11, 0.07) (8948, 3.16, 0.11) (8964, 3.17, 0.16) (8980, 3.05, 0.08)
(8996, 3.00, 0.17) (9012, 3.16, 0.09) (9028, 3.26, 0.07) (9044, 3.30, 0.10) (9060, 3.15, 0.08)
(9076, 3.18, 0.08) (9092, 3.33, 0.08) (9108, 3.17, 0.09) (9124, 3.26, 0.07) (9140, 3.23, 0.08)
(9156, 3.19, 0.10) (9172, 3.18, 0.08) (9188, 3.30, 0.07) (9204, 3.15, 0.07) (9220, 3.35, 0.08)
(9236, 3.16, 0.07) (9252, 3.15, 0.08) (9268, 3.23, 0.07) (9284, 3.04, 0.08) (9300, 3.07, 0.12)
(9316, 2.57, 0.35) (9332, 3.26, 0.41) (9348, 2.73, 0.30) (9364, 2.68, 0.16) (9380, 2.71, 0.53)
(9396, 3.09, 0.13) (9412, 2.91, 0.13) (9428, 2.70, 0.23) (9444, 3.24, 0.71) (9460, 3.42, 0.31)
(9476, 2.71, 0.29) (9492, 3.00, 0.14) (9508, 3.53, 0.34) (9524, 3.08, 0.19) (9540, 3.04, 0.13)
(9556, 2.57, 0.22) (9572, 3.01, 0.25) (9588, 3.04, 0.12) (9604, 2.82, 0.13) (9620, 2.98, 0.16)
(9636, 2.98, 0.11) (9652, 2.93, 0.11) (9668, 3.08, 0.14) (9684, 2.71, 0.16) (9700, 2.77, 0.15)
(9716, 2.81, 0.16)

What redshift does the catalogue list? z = 0.222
